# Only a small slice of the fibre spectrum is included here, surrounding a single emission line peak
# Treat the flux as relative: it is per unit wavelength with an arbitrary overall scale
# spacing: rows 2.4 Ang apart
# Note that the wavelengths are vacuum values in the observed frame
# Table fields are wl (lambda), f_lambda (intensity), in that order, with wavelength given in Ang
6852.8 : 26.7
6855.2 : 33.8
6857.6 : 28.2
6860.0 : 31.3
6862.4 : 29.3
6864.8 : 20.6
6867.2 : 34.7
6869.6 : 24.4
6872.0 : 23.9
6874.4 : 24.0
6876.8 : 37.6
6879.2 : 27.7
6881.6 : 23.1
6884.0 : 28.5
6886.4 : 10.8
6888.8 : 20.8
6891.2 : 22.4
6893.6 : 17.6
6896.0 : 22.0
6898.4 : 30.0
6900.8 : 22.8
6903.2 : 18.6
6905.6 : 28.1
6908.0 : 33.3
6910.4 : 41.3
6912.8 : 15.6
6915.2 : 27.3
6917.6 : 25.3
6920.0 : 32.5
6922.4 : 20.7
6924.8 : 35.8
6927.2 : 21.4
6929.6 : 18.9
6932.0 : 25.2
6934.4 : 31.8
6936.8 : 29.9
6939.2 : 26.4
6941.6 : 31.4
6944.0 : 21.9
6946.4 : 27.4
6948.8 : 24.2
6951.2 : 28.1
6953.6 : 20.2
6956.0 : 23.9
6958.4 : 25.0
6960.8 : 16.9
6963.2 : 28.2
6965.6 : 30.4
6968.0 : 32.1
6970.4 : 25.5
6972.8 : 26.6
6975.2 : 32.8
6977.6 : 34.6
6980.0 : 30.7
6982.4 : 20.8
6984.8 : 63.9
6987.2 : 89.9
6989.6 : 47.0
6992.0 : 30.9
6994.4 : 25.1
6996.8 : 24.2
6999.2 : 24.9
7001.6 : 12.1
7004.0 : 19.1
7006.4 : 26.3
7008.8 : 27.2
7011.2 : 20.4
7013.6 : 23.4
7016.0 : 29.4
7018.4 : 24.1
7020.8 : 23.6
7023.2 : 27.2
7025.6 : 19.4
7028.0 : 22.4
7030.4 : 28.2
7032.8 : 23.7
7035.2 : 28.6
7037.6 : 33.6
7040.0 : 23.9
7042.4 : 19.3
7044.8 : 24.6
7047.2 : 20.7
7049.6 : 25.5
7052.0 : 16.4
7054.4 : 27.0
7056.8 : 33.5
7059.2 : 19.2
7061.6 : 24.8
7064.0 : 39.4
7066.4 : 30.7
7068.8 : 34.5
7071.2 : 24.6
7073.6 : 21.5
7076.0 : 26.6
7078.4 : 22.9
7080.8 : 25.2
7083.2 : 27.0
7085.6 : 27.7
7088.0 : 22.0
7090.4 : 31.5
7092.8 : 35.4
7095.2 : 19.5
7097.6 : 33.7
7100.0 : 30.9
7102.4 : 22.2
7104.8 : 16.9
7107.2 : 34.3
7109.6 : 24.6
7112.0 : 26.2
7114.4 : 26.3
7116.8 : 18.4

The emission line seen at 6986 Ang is H-beta 4861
